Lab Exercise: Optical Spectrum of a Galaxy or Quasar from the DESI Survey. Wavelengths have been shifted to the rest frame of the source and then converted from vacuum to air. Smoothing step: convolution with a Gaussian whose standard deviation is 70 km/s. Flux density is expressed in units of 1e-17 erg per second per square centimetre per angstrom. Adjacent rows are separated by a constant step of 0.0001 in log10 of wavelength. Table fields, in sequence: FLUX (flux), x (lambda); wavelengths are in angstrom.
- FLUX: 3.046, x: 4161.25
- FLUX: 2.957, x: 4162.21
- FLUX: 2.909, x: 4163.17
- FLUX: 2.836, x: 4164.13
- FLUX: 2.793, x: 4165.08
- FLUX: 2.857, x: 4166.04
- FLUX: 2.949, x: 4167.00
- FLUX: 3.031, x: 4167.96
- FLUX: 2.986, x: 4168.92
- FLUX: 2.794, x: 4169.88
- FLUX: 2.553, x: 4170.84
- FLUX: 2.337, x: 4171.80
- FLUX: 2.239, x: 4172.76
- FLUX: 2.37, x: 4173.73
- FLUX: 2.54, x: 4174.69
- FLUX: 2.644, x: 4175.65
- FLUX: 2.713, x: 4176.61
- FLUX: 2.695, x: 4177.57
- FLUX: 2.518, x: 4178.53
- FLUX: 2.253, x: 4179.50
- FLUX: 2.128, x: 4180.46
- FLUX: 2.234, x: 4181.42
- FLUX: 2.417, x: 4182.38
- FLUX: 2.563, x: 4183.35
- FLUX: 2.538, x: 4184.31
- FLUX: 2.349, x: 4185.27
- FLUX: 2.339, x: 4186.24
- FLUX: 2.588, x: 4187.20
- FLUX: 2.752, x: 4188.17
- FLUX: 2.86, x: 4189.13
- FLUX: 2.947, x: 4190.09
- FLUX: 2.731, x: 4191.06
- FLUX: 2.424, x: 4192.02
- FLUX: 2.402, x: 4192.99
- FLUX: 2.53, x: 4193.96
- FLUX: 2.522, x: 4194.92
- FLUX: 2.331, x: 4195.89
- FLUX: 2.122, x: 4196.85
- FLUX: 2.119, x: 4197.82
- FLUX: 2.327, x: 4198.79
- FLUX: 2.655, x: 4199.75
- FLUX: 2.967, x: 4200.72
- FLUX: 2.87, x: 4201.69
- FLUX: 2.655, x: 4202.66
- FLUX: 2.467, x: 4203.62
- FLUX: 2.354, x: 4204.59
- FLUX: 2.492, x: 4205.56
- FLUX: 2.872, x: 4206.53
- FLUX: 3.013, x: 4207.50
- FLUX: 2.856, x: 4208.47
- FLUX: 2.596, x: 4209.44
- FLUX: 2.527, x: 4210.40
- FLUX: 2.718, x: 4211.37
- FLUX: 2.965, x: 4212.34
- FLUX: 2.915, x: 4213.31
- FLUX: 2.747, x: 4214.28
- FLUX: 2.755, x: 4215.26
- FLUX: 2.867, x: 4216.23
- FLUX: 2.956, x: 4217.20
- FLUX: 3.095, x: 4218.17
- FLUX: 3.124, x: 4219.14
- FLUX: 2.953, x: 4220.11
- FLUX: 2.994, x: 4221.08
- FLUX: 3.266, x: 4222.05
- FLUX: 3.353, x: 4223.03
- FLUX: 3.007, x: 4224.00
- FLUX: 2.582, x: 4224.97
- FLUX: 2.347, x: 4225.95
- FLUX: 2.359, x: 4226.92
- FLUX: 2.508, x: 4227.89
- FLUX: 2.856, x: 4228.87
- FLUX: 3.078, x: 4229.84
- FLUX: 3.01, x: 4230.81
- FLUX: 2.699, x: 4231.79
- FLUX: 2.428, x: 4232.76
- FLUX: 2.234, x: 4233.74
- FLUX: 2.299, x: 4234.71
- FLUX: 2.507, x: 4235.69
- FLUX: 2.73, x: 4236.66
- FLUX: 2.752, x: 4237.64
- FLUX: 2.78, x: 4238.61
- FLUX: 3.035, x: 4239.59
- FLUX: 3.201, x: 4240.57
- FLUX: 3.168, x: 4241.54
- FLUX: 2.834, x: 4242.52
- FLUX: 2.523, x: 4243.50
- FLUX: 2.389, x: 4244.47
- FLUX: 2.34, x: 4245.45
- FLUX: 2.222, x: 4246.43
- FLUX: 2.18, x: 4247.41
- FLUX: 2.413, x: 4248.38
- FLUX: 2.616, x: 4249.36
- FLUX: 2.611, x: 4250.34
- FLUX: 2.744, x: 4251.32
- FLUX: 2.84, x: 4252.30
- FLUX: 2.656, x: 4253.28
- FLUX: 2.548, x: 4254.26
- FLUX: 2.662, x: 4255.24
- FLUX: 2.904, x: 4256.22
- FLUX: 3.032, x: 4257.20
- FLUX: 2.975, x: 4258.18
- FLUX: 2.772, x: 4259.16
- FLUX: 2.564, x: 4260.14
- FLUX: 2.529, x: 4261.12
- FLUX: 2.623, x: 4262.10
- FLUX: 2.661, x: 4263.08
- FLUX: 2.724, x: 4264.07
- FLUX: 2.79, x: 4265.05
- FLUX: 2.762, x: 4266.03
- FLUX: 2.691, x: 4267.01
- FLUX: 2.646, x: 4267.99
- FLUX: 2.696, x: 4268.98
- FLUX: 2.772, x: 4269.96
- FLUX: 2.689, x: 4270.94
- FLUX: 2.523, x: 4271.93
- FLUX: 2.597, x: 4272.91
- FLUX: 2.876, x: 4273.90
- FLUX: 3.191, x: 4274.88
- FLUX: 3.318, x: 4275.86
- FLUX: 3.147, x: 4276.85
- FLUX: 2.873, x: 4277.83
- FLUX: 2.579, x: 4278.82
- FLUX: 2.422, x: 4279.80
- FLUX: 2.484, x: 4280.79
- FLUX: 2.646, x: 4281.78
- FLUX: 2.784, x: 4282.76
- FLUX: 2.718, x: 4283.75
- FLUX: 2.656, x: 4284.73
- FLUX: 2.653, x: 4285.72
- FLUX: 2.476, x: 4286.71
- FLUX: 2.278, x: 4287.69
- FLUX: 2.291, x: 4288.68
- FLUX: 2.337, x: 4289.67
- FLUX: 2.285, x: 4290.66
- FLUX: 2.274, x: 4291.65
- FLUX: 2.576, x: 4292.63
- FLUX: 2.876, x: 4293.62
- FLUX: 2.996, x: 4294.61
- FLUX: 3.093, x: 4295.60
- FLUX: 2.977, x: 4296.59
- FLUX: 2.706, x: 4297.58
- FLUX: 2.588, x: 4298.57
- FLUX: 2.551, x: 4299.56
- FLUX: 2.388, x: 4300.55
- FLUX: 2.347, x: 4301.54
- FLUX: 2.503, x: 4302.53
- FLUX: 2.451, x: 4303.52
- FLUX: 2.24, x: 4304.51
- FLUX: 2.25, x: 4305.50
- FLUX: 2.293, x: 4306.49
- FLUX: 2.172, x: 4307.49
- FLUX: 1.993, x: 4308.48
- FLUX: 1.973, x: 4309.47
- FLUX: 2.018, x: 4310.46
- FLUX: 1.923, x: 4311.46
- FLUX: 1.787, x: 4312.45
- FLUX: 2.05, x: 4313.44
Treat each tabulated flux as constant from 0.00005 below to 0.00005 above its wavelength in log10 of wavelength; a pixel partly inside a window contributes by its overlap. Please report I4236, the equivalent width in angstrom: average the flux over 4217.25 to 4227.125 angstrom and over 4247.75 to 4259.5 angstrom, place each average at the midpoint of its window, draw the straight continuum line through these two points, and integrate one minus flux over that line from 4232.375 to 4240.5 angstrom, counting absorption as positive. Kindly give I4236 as 0.58 angstrom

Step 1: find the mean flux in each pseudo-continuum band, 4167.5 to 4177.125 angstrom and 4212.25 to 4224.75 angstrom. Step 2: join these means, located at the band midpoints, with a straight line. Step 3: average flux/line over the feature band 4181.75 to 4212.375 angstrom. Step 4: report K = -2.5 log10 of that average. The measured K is 0.09 mag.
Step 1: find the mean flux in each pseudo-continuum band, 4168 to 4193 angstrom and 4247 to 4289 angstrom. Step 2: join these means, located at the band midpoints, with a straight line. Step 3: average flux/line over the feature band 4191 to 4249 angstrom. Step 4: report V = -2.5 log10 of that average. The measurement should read -0.03 mag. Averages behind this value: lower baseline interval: 2.55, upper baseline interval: 2.69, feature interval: 2.68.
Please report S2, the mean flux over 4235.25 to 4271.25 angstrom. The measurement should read 2.69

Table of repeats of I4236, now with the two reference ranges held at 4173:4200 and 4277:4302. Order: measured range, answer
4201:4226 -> -3.15 angstrom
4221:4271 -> -2.94 angstrom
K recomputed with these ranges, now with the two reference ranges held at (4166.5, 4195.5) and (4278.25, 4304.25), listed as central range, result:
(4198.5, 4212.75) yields -0.053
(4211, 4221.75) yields -0.142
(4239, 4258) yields -0.048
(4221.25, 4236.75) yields -0.058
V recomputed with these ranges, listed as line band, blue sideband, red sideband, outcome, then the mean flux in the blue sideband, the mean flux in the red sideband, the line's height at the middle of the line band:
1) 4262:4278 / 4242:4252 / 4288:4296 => -0.11 mag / 2.5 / 2.58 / 2.54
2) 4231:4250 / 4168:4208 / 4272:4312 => -0.02 mag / 2.55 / 2.54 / 2.55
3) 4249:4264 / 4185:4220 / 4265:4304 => -0.02 mag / 2.67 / 2.66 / 2.66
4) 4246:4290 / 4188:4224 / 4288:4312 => -0.06 mag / 2.74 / 2.42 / 2.53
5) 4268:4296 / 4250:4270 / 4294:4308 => -0.02 mag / 2.72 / 2.54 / 2.63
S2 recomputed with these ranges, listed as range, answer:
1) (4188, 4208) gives 2.59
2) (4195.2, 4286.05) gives 2.71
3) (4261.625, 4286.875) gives 2.73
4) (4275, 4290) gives 2.66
